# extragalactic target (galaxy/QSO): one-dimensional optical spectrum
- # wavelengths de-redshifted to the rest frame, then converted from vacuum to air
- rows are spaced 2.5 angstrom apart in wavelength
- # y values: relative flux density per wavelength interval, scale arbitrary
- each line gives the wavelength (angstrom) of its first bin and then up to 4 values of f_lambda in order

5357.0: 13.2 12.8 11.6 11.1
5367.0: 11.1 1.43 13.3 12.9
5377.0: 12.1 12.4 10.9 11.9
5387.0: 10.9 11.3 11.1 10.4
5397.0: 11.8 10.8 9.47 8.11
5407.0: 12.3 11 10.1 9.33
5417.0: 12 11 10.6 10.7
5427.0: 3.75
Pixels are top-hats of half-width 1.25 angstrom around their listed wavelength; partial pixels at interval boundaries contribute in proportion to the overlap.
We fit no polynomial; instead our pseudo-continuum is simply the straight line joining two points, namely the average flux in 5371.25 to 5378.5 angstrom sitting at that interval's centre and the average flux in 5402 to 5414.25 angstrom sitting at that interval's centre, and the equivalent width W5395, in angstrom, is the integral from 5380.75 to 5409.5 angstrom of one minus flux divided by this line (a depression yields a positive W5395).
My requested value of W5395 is 0.9 angstrom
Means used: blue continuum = 12.7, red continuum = 10.2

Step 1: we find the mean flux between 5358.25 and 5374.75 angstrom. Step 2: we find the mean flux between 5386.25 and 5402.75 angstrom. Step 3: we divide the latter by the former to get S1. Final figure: 1.0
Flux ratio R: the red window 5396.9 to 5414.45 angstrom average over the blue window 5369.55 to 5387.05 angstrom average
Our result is 0.91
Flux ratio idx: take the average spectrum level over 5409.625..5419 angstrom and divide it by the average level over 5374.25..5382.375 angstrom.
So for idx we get 0.87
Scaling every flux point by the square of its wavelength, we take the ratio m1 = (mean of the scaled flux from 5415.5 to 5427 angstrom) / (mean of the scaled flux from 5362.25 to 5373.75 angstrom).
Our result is 1.09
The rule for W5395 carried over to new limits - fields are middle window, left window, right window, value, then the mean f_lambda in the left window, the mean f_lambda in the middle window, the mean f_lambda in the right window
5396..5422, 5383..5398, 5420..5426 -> 0.4 angstrom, 11.2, 10.6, 10.4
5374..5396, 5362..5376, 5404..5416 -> -2.8 angstrom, 10.2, 11.5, 10.3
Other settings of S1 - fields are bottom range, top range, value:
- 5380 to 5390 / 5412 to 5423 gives 0.94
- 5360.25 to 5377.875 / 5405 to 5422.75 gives 1.02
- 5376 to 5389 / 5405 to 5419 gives 0.93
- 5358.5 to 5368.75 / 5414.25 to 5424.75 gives 0.98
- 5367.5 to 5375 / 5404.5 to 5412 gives 1.20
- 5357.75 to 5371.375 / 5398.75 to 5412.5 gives 1.04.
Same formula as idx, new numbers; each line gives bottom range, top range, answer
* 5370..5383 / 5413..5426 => 0.90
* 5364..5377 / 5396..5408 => 1.03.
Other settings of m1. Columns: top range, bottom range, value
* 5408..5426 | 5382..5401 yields 0.96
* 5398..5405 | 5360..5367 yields 0.86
